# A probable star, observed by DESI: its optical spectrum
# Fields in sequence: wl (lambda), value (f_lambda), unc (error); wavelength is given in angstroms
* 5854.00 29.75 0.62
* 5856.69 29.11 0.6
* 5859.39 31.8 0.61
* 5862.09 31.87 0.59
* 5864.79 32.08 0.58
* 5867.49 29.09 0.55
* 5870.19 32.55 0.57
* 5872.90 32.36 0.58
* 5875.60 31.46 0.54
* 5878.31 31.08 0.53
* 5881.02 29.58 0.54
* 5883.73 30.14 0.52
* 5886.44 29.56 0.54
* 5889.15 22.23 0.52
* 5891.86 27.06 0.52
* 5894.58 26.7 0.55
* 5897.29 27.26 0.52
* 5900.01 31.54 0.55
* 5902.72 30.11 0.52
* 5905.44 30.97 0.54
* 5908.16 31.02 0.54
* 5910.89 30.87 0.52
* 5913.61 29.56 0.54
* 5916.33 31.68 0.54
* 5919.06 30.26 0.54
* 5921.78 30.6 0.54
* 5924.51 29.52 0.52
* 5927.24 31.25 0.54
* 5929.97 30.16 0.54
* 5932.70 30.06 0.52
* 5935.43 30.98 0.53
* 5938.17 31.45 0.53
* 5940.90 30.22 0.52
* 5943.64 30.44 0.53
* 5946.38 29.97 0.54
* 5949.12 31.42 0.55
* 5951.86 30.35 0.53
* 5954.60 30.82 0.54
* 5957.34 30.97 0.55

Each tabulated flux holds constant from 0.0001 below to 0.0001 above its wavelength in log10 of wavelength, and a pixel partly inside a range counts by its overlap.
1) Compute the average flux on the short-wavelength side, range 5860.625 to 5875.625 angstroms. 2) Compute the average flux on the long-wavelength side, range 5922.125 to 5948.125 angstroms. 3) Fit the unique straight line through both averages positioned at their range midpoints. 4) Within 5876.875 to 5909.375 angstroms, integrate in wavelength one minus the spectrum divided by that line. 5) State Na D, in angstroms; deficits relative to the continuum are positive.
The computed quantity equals 2.3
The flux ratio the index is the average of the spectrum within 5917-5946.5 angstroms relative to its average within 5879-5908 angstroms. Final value 1.1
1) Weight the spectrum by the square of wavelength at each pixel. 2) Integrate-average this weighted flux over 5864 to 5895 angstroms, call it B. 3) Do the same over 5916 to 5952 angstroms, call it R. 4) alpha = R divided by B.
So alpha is 1.06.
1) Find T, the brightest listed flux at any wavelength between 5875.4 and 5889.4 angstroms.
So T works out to 31.46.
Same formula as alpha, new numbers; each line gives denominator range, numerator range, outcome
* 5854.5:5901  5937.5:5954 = 1.05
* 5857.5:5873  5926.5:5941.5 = 1.00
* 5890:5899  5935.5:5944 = 1.16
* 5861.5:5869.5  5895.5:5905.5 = 0.97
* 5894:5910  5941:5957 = 1.04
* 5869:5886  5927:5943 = 1.01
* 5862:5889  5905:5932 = 1.02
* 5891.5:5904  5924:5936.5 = 1.07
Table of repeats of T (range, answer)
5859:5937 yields 32.55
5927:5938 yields 31.25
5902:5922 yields 31.68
